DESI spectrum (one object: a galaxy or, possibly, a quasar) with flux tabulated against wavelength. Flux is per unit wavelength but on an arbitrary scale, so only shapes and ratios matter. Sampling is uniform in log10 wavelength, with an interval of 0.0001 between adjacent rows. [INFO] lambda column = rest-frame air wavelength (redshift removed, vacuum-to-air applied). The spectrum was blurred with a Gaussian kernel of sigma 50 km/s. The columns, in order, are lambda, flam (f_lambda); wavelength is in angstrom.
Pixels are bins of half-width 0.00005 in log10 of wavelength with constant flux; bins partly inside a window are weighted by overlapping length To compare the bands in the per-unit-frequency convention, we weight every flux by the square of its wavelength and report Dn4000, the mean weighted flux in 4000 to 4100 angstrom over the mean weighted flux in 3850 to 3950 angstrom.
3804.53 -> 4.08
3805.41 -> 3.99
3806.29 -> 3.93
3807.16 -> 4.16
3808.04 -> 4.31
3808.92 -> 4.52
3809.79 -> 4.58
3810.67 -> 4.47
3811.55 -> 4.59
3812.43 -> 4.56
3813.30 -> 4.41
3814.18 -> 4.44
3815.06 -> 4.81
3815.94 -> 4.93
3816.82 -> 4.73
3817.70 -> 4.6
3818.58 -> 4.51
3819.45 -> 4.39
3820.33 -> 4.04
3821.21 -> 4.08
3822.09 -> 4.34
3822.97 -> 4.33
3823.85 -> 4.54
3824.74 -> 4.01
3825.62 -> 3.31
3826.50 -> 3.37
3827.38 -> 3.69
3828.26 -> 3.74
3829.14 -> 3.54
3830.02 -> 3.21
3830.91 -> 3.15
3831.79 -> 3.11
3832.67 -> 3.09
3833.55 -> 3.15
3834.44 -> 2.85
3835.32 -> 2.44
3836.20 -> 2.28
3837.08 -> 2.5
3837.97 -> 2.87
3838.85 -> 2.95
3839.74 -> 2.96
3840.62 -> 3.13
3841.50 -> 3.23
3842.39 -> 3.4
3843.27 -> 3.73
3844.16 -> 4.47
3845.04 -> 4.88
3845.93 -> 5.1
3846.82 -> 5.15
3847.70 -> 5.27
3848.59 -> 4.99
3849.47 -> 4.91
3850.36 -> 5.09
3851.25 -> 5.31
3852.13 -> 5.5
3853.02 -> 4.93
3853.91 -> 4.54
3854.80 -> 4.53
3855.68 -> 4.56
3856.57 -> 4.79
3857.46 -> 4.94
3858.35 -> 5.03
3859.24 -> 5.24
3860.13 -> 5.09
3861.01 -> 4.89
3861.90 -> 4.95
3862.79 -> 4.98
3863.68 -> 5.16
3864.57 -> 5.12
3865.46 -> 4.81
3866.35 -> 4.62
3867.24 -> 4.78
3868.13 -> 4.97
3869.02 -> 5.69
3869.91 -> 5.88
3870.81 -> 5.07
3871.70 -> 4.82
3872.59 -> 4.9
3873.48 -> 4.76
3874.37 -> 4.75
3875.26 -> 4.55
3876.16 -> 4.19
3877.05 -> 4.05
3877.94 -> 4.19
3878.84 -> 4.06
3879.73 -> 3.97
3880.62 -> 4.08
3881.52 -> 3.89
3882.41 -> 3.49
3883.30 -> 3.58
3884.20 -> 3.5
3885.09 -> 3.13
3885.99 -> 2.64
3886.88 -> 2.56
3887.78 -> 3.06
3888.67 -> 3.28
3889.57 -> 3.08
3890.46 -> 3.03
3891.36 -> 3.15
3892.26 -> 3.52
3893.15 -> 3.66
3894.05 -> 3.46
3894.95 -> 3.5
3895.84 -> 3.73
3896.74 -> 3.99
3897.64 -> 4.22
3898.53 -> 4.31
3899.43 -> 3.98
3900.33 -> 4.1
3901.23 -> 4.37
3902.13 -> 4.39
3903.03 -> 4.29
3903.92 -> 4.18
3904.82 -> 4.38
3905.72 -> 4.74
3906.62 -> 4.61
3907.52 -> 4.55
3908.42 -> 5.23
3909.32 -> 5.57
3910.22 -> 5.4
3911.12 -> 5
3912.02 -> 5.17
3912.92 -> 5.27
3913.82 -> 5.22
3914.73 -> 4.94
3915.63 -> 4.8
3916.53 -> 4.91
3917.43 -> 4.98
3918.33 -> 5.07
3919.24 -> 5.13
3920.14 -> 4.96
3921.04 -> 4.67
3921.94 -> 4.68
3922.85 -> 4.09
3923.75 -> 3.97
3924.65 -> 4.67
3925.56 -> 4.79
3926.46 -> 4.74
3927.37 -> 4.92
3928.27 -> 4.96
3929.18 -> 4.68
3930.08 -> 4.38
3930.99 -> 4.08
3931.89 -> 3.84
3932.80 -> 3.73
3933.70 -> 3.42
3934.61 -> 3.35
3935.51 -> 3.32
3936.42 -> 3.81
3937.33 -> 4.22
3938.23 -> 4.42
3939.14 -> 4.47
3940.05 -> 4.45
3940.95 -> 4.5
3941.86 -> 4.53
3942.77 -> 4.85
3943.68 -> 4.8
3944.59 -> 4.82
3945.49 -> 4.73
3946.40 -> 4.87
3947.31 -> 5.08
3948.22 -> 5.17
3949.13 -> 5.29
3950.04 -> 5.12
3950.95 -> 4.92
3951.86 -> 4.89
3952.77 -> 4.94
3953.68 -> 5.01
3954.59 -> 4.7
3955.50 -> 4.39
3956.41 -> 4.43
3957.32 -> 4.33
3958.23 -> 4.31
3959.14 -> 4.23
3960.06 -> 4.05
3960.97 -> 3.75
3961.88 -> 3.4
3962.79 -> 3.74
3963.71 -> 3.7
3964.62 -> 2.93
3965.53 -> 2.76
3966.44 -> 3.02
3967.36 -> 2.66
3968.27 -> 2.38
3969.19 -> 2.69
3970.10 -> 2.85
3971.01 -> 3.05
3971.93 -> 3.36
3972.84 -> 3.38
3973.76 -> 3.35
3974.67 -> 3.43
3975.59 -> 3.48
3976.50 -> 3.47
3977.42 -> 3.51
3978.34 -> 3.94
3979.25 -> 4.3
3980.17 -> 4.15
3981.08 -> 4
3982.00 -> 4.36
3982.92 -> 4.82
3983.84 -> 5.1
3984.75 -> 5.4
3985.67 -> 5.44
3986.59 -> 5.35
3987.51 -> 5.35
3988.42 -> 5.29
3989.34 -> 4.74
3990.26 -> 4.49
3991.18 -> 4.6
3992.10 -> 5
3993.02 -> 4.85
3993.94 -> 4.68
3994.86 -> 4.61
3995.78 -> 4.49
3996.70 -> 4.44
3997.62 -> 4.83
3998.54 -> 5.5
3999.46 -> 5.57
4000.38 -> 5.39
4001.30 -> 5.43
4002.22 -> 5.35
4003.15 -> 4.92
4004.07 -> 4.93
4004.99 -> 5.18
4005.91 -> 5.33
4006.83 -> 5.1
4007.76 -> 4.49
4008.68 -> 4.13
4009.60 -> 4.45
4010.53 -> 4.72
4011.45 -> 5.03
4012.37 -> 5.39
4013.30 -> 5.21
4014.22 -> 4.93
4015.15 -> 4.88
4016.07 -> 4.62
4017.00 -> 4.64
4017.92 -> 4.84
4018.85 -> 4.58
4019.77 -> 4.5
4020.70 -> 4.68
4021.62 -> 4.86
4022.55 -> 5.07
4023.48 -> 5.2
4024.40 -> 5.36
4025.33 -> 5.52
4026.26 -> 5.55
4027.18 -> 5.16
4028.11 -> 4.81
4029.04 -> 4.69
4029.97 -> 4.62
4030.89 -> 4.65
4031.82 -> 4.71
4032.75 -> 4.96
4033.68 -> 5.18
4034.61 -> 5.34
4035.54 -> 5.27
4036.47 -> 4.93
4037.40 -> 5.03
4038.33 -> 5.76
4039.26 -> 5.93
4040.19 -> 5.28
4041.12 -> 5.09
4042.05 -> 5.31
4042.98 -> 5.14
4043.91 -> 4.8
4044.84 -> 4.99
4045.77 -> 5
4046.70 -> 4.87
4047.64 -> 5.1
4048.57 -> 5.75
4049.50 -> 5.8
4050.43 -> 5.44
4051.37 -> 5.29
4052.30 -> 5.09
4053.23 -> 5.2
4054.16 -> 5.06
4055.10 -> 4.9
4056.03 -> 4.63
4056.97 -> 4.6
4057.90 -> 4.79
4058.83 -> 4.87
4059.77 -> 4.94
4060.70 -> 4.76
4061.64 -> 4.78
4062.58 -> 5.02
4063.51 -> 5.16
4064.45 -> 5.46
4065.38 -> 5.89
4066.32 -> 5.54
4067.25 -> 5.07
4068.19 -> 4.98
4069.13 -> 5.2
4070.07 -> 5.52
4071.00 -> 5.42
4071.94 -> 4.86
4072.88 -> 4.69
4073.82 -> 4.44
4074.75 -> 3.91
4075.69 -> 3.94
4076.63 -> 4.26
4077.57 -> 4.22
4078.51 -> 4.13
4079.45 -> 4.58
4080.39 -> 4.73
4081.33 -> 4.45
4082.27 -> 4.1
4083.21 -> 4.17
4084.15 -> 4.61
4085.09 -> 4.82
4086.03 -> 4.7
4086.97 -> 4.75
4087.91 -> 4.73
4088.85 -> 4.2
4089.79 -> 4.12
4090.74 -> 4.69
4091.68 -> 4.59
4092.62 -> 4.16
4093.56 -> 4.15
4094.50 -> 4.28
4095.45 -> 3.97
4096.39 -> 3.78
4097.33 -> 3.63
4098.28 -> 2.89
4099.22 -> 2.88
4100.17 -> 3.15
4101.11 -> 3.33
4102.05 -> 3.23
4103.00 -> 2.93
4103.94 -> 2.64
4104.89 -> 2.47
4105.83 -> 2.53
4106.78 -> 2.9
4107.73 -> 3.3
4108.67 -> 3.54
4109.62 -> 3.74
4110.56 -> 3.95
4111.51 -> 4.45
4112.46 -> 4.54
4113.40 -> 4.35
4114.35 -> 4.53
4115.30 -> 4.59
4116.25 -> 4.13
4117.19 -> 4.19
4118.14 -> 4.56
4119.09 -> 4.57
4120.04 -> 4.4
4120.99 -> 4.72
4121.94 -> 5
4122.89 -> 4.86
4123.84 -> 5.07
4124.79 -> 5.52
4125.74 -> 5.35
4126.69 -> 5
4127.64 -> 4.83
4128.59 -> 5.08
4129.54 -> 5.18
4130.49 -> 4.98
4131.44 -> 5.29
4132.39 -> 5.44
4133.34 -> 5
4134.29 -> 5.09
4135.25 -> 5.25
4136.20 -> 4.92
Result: 1.17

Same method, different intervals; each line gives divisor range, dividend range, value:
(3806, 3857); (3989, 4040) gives 1.33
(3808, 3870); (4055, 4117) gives 1.13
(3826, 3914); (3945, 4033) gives 1.15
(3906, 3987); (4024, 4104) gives 1.15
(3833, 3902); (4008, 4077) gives 1.31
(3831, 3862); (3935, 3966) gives 1.11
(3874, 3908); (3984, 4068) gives 1.40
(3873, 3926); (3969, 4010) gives 1.12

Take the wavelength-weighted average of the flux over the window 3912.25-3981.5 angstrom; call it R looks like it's 4.21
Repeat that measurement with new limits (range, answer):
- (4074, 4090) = 4.39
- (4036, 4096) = 4.85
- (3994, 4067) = 5.04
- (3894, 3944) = 4.49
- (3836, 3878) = 4.57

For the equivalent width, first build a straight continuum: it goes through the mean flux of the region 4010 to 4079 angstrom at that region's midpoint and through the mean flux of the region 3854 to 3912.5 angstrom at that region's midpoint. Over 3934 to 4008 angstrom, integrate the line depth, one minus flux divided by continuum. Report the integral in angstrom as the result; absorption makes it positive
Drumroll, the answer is 5.16 angstrom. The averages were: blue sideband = 4.34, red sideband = 5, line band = 4.37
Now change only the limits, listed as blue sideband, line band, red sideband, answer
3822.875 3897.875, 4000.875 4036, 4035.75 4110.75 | -4.4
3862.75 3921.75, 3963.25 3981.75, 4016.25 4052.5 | 5.6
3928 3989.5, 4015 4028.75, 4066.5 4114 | -2.7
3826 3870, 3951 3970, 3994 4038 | 3.6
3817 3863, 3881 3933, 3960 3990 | -3.5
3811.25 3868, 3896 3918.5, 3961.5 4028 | -1.8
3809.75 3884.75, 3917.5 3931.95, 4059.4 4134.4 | -1.0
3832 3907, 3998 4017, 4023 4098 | -1.4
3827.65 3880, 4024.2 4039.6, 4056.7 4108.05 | -3.0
